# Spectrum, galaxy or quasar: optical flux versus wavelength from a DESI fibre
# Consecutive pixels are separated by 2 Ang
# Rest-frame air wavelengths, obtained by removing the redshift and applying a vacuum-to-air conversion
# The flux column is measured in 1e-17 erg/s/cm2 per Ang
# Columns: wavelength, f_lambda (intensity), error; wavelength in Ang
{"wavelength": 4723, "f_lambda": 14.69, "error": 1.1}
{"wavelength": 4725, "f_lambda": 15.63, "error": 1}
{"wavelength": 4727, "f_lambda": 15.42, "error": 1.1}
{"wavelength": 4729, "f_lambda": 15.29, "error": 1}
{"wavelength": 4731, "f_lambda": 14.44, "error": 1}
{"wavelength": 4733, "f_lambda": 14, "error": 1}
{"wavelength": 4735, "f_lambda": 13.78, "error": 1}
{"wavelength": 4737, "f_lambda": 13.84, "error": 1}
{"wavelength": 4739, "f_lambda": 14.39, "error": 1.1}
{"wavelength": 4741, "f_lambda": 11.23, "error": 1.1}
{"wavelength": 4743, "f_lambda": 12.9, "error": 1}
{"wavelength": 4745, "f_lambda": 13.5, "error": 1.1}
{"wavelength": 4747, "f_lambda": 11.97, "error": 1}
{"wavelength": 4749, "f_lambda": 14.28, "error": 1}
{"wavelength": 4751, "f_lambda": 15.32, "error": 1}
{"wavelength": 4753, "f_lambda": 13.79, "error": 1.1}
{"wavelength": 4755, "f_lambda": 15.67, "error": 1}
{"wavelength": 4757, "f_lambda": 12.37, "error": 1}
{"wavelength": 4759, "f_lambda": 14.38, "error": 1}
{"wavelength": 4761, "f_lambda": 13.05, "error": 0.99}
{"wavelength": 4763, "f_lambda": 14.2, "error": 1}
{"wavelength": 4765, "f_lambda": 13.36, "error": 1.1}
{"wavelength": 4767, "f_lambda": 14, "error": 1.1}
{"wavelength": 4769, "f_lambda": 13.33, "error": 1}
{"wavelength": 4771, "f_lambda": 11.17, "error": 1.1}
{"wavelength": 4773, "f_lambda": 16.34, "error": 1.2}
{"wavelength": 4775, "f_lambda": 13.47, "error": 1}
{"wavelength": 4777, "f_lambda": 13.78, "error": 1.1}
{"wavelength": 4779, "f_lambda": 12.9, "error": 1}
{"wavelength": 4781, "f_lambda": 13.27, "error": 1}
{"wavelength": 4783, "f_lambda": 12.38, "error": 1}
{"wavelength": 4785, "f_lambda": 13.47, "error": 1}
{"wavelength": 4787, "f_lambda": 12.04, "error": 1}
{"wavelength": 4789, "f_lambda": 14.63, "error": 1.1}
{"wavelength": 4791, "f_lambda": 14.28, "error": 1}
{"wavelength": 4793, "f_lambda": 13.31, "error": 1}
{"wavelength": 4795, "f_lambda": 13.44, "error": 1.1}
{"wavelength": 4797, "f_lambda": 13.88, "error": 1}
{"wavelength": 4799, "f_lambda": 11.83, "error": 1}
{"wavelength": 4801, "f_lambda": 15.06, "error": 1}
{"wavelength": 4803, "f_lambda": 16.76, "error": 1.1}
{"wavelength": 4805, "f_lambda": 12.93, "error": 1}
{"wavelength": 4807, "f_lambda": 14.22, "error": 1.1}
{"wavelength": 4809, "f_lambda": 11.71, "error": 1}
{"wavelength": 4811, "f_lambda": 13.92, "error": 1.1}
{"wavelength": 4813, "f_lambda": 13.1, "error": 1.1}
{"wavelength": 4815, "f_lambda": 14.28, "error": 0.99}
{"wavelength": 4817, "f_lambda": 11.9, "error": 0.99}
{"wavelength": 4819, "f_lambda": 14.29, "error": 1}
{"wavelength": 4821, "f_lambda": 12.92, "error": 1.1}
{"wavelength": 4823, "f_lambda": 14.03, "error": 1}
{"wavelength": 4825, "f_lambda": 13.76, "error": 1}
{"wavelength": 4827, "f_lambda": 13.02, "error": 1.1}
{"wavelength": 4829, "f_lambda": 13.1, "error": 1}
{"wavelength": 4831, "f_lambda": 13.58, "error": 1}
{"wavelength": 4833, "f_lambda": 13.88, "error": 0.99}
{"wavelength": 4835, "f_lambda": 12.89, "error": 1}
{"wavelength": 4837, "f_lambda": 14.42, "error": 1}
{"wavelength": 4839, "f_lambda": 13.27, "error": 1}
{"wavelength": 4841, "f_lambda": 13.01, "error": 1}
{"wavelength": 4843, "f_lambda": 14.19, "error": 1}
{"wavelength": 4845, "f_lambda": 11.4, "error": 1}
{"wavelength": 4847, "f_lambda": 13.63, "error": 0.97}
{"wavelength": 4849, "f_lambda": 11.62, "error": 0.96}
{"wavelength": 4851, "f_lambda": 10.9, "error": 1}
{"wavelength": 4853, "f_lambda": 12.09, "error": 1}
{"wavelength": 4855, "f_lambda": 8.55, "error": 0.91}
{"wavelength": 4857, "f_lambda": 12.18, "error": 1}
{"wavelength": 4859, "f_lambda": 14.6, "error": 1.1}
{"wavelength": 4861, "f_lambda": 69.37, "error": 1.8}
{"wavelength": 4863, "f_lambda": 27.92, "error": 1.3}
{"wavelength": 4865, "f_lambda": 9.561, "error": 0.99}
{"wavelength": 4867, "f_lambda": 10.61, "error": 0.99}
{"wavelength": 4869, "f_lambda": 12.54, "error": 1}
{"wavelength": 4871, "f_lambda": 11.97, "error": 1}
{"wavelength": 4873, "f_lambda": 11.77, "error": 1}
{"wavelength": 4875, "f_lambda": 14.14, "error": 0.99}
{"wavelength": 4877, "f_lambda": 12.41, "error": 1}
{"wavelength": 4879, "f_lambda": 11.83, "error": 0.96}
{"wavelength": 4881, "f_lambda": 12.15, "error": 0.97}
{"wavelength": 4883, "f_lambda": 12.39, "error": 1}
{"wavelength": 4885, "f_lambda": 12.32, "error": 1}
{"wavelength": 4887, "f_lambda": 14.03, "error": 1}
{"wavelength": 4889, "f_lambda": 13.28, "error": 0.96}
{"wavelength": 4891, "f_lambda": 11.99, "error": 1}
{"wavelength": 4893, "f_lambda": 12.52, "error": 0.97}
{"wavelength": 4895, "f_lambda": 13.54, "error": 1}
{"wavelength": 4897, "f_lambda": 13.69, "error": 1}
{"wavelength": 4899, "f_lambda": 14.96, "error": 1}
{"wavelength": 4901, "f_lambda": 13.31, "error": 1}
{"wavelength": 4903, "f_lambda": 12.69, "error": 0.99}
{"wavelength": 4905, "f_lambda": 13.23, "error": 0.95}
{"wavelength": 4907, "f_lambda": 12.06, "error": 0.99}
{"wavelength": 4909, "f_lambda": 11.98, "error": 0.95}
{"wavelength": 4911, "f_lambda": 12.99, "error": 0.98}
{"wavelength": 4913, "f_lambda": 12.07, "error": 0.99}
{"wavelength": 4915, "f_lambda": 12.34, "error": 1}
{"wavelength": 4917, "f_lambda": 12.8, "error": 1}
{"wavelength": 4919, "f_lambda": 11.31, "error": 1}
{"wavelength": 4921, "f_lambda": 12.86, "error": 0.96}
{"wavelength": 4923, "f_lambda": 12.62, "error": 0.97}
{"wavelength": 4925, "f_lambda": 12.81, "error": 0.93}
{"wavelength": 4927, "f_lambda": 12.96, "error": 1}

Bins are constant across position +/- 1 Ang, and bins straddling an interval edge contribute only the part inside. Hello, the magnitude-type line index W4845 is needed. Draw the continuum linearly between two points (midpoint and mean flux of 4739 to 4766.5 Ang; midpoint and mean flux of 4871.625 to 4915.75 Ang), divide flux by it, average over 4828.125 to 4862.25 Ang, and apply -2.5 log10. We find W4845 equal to -0.23 mag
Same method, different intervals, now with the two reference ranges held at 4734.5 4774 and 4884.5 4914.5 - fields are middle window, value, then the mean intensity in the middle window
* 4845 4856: 0.163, 11.4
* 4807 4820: 0.008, 13.3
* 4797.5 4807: -0.057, 14.1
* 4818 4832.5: -0.018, 13.5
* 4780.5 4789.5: 0.035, 13.1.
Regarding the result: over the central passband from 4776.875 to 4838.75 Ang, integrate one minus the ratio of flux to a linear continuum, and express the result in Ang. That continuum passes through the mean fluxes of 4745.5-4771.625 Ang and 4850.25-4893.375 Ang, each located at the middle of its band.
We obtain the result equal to 4.0 Ang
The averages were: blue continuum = 13.6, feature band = 13.5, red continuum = 15.5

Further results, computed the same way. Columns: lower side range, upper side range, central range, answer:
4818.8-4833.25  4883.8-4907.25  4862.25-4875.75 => -0.5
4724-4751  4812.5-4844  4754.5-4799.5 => 0.8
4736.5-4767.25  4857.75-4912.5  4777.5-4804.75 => 1.0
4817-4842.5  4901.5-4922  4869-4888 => 0.5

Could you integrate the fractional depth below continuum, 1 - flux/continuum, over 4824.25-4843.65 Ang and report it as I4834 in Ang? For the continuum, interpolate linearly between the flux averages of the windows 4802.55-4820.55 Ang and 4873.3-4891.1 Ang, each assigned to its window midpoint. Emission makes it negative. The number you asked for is -0.3 Ang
